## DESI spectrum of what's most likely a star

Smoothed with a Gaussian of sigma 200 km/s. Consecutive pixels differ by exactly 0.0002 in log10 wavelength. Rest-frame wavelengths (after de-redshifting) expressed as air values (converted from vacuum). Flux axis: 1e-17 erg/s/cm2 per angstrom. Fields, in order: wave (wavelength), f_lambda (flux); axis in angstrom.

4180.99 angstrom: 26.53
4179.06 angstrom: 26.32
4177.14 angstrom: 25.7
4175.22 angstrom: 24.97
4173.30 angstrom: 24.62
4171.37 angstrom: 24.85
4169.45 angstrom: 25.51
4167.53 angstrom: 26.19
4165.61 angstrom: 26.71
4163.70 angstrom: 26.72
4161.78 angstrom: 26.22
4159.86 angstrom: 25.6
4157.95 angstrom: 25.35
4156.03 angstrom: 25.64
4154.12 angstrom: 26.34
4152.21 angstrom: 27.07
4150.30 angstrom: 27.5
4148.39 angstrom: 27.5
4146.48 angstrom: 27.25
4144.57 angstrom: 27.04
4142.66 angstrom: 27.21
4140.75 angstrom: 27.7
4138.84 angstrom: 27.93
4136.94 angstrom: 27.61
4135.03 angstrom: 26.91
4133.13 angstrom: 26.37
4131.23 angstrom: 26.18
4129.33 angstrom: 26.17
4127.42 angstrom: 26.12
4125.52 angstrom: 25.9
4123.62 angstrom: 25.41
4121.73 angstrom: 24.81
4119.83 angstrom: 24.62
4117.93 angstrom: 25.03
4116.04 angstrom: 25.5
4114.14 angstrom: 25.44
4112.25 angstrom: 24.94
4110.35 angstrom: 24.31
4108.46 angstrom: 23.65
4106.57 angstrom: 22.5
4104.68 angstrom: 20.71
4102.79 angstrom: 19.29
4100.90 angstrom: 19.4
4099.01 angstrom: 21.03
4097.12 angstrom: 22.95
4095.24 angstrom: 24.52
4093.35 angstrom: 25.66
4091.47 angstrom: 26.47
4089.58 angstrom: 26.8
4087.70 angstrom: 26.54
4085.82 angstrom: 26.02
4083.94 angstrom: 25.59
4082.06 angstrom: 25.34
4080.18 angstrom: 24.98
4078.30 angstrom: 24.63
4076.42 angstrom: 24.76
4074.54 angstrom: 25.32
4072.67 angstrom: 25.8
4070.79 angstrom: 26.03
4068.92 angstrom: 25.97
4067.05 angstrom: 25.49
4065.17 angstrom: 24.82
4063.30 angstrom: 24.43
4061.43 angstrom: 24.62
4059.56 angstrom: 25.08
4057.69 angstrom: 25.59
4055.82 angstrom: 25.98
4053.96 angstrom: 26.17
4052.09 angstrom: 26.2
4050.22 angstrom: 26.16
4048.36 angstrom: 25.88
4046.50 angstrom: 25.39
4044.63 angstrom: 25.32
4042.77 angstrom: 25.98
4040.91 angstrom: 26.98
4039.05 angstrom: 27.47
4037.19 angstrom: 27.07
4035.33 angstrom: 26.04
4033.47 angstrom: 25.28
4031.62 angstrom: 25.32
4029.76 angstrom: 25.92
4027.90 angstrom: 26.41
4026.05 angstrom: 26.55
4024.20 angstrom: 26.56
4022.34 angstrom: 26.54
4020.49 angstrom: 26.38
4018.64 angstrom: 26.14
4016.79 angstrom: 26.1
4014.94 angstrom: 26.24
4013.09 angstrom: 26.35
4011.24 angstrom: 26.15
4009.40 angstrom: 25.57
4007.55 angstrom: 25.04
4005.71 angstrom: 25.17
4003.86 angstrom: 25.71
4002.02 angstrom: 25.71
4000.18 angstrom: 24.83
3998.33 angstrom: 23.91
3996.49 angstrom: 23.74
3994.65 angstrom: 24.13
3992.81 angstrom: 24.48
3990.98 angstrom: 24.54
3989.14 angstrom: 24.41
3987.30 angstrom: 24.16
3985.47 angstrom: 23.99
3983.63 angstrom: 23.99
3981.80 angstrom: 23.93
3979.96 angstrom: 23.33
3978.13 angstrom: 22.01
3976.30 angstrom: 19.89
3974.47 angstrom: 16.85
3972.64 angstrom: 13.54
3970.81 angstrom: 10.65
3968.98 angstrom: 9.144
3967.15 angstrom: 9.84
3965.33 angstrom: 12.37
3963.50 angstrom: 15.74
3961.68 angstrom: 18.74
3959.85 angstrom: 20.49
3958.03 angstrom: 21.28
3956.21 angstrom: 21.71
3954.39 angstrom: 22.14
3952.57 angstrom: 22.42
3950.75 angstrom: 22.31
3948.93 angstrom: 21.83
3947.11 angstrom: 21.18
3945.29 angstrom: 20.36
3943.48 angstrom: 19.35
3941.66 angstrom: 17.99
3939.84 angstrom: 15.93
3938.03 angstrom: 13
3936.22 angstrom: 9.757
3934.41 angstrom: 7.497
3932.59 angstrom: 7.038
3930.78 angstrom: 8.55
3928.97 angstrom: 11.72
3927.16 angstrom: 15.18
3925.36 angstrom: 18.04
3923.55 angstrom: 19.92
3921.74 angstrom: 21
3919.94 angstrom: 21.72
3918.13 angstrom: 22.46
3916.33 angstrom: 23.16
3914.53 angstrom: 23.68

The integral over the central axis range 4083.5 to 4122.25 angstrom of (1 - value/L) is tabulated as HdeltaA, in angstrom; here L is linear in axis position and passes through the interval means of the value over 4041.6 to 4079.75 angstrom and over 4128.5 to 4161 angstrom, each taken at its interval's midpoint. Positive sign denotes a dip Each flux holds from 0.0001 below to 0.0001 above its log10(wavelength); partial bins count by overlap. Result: 3.08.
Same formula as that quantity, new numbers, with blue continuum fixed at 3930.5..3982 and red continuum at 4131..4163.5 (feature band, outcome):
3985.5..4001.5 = -4.7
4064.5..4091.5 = -2.8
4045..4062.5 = -3.0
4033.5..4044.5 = -2.8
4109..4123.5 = 0.1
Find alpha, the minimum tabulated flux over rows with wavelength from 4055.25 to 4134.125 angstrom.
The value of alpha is 19.29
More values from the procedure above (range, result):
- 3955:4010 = 9.144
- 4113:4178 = 24.62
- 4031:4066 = 24.43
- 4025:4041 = 25.28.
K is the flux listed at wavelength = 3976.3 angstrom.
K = 19.89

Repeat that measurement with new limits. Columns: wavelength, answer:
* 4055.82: 25.98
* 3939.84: 15.93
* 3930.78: 8.55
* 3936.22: 9.757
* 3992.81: 24.48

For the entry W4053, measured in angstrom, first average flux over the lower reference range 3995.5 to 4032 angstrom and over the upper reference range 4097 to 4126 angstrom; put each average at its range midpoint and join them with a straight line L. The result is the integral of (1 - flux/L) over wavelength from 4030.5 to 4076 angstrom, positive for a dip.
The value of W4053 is -1.8 angstrom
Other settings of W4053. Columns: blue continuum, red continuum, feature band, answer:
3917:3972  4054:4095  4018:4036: -3.1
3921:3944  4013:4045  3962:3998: 1.3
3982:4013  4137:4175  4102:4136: 1.8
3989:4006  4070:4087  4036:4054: -0.8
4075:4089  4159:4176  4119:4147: -1.0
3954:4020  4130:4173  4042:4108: -1.3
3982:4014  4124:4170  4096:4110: 2.4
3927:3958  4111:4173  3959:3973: 3.0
